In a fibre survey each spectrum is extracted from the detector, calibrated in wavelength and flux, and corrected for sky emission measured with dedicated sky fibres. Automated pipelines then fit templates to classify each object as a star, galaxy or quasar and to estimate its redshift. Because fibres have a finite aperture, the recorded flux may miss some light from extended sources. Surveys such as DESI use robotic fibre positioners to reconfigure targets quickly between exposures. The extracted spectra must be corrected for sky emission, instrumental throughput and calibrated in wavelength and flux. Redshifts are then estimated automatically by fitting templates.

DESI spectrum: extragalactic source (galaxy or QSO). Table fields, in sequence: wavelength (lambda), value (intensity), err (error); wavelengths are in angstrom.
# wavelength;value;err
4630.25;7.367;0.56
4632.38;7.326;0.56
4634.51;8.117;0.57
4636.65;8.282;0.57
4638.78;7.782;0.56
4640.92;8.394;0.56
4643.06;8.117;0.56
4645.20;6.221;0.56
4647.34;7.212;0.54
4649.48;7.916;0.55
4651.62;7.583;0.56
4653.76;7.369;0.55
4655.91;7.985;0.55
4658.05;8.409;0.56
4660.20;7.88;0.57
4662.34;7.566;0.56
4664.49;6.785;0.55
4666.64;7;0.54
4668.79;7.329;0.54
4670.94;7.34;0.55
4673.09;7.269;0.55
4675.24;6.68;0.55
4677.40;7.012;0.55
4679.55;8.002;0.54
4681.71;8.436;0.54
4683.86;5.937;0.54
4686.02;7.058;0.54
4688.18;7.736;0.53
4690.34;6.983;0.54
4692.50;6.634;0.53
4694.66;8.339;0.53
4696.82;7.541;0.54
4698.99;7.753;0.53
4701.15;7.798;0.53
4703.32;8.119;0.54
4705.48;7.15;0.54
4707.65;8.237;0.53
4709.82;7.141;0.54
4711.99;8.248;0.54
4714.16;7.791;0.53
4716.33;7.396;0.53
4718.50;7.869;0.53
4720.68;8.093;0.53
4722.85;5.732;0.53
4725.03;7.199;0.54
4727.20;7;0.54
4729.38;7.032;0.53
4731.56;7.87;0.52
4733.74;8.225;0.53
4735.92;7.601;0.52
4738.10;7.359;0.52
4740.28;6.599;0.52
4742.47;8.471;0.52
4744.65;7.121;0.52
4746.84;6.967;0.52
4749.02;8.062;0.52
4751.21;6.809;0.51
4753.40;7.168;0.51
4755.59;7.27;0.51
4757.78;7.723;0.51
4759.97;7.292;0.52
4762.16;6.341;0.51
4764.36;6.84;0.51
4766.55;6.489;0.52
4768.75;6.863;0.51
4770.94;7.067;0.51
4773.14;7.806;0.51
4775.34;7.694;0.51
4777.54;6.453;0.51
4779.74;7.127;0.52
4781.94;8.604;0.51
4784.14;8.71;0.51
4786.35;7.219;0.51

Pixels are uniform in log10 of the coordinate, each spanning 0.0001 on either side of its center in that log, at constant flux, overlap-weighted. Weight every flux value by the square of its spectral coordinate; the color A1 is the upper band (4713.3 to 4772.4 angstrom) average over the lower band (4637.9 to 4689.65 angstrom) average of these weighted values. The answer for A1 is 1.01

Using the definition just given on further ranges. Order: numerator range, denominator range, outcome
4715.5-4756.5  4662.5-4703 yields 1.03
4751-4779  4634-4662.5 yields 0.96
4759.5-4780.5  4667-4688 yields 1.00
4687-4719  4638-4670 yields 1.03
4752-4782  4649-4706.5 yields 0.99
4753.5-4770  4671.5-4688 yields 1.00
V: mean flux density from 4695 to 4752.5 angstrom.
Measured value 7.52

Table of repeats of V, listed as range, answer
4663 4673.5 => 7.15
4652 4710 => 7.47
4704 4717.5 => 7.68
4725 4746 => 7.45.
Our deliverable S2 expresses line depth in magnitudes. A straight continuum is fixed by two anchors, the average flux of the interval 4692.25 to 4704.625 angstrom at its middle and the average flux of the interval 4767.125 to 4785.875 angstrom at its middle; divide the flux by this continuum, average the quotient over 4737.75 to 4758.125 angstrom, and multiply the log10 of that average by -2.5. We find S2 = 0.04 mag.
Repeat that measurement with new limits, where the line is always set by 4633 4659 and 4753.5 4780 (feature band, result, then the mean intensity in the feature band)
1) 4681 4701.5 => 0.02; 7.39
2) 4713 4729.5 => 0.01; 7.28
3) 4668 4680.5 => 0.05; 7.26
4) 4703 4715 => -0.05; 7.76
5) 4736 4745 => -0.03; 7.44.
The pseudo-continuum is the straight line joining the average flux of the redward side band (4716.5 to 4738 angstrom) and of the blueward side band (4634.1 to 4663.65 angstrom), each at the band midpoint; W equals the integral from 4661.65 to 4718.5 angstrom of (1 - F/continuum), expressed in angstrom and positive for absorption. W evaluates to 0.94 angstrom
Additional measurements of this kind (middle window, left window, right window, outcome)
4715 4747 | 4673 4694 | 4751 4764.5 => -1.1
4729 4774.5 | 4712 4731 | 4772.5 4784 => 1.2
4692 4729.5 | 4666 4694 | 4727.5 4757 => -1.1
